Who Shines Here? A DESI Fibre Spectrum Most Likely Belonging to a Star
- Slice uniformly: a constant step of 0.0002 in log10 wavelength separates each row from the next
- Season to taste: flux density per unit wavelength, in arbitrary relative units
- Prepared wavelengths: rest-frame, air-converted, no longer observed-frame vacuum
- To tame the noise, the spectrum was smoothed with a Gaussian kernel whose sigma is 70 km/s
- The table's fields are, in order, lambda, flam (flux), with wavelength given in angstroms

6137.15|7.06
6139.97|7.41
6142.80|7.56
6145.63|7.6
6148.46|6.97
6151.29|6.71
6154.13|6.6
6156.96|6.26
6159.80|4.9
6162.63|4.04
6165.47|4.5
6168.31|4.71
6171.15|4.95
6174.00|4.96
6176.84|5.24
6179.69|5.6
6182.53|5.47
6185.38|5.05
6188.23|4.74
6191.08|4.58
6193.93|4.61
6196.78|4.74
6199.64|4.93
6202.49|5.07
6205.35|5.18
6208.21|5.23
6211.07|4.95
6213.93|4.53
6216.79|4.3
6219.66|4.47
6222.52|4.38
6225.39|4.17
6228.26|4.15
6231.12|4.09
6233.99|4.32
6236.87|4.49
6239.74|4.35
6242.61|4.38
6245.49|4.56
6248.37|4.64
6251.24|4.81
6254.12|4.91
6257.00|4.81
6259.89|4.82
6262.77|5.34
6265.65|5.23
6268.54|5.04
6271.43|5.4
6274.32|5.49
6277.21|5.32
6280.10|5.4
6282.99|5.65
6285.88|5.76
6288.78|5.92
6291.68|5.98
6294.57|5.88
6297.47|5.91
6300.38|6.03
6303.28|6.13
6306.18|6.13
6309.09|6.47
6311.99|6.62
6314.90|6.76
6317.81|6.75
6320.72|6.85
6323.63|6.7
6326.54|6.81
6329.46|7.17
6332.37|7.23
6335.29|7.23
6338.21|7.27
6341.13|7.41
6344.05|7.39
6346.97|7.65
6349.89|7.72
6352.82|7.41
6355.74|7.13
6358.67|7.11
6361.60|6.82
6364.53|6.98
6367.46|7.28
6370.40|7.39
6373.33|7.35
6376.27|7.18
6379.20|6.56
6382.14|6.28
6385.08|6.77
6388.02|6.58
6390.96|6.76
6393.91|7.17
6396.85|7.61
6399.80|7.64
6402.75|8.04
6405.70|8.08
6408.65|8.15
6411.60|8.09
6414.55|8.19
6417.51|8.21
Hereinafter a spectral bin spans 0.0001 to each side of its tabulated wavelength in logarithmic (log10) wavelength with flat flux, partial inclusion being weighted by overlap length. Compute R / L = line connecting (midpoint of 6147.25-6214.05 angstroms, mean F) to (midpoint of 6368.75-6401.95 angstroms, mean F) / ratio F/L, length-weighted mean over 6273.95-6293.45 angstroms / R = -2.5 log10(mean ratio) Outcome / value 0.09 mag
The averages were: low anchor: 5.19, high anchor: 7.05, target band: 5.66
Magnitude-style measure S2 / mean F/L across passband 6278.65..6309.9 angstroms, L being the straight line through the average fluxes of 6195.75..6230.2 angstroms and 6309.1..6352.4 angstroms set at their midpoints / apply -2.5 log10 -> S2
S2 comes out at 0.08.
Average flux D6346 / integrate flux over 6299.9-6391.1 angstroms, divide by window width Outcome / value 6.95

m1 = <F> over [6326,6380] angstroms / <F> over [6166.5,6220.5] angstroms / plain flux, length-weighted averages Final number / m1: 1.47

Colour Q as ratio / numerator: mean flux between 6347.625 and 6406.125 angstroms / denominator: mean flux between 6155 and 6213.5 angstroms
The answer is 1.44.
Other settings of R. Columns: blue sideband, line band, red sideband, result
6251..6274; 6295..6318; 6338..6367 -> -0.02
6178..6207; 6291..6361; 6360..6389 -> -0.07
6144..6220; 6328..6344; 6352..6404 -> -0.09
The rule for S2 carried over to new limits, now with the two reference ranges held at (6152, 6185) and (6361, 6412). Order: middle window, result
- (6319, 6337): -0.045 mag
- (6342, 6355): -0.093 mag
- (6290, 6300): 0.083 mag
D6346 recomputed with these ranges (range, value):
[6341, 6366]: 7.29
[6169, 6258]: 4.73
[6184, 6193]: 4.78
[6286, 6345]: 6.61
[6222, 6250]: 4.36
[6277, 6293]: 5.7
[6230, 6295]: 5.06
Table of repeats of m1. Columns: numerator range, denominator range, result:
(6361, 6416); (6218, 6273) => 1.57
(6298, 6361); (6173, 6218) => 1.40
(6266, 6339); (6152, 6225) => 1.25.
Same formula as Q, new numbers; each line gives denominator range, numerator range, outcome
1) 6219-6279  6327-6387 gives 1.51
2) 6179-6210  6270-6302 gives 1.14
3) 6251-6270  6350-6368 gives 1.43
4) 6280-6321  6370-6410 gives 1.18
